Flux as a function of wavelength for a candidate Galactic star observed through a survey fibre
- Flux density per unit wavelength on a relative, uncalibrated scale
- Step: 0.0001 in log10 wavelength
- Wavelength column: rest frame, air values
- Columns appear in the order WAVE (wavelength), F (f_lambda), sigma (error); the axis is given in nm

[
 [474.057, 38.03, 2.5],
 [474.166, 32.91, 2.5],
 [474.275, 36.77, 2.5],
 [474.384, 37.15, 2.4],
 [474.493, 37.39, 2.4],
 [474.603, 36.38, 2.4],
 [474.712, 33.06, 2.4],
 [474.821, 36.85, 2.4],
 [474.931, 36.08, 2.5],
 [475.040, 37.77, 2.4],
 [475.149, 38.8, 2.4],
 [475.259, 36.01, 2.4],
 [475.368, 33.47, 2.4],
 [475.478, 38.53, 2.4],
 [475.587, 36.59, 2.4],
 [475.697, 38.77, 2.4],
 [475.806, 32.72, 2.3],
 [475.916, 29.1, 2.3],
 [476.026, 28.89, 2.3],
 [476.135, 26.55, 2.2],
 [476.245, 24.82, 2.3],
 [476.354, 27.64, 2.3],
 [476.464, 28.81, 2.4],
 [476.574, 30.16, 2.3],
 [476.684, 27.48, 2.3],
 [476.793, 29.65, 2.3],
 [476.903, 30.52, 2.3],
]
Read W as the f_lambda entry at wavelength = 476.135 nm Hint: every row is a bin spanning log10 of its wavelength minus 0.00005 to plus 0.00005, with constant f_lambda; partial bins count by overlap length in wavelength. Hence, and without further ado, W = 26.55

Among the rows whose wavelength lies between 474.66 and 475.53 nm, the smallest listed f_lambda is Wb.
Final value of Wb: 33.06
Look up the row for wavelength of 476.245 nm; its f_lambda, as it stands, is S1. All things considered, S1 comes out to 24.82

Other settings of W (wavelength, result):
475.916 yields 29.1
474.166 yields 32.91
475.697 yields 38.77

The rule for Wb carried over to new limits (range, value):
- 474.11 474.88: 32.91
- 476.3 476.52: 27.64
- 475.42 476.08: 28.89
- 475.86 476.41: 24.82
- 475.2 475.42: 33.47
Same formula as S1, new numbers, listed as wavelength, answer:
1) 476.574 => 30.16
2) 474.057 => 38.03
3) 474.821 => 36.85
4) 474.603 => 36.38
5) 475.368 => 33.47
